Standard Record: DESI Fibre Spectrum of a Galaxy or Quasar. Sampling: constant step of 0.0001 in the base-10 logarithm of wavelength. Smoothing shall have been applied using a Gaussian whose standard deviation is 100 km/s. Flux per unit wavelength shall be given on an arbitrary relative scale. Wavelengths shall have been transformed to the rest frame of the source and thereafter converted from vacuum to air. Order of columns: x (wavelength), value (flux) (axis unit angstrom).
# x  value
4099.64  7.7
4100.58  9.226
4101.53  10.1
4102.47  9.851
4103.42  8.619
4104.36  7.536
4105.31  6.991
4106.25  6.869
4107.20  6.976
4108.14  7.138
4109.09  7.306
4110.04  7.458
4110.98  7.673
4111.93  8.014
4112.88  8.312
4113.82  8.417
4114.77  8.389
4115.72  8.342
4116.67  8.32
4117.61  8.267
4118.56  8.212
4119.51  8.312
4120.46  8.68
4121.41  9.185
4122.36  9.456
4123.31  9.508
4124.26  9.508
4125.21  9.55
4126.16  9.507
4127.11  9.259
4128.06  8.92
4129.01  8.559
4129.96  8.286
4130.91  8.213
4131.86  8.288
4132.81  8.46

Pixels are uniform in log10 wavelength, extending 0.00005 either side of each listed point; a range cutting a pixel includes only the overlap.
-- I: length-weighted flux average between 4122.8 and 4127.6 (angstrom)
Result 9.46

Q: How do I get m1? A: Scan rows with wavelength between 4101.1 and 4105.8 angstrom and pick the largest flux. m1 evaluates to 10.1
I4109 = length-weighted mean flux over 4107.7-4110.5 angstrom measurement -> 7.28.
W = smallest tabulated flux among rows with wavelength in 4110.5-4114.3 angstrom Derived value 7.673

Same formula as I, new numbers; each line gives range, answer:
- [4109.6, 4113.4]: 7.89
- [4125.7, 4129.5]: 9.06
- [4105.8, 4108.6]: 7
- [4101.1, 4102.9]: 10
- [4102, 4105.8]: 8.25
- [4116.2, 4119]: 8.29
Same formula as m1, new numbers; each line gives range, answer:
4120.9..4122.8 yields 9.456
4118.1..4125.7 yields 9.55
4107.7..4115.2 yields 8.417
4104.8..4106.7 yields 6.991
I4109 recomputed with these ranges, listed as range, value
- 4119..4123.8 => 9.01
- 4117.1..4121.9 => 8.53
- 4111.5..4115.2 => 8.29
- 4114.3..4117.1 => 8.34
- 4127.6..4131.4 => 8.5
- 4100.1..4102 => 9.65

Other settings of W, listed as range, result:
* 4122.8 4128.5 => 8.92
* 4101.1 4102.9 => 9.851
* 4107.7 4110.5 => 7.138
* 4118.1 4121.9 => 8.212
